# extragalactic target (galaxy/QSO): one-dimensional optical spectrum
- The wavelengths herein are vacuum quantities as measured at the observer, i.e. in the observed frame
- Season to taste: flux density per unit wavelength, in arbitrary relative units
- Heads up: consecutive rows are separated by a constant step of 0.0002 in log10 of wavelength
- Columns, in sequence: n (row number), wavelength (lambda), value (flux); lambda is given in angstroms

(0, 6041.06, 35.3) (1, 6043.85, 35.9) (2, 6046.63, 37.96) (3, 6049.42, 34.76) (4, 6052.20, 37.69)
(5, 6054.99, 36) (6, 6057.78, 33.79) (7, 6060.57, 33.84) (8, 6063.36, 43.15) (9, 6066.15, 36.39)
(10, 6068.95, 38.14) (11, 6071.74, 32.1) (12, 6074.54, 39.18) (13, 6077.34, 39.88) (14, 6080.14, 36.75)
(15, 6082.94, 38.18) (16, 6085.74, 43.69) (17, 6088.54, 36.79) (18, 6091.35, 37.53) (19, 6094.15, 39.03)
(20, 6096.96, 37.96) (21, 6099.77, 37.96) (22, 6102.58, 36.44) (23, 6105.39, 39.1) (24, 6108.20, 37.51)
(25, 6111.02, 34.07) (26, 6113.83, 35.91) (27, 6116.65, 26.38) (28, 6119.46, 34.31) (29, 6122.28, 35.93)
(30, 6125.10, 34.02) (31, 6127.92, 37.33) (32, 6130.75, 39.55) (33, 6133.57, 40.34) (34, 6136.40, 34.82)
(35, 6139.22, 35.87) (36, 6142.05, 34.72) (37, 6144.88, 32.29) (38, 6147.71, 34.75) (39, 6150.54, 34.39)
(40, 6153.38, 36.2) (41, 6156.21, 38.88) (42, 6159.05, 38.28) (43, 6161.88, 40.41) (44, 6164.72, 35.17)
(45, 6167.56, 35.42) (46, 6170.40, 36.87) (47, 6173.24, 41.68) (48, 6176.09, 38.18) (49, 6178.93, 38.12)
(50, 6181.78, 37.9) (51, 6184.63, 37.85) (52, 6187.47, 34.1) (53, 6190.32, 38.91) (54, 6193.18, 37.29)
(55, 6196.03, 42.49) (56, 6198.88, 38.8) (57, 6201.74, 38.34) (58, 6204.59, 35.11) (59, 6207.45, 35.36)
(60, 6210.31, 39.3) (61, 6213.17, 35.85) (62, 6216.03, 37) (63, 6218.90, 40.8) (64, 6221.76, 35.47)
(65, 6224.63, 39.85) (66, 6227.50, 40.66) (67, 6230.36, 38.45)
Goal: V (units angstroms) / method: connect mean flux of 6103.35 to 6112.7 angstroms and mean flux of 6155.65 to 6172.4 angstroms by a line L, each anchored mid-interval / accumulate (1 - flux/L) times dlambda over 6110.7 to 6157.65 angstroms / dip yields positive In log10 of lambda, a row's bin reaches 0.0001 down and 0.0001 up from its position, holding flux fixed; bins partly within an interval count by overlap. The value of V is 2.37 angstroms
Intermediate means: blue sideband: 36.8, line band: 35.3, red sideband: 37.6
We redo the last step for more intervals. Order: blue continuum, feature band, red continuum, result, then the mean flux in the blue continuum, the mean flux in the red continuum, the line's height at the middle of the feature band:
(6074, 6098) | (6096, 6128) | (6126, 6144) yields 1.95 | 38.8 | 36.9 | 37.8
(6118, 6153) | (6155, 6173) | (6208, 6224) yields -0.68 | 35.7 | 37.7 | 36.4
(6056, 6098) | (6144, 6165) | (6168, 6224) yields 0.75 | 37.7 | 37.8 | 37.8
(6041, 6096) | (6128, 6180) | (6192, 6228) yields 1.13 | 37.4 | 38.1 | 37.8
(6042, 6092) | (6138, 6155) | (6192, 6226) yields 1.32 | 37.3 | 38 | 37.7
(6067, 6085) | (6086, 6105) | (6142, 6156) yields -0.63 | 37.6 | 34.8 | 36.8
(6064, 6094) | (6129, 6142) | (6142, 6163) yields -0.22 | 38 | 36.3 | 36.7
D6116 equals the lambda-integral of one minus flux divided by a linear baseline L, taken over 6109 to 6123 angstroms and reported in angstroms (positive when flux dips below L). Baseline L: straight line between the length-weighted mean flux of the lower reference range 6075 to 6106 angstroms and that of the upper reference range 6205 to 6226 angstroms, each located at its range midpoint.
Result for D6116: 1.8 angstroms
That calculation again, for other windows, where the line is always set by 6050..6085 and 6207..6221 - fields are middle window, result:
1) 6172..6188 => -0.2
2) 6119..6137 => 0.3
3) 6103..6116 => 0.4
